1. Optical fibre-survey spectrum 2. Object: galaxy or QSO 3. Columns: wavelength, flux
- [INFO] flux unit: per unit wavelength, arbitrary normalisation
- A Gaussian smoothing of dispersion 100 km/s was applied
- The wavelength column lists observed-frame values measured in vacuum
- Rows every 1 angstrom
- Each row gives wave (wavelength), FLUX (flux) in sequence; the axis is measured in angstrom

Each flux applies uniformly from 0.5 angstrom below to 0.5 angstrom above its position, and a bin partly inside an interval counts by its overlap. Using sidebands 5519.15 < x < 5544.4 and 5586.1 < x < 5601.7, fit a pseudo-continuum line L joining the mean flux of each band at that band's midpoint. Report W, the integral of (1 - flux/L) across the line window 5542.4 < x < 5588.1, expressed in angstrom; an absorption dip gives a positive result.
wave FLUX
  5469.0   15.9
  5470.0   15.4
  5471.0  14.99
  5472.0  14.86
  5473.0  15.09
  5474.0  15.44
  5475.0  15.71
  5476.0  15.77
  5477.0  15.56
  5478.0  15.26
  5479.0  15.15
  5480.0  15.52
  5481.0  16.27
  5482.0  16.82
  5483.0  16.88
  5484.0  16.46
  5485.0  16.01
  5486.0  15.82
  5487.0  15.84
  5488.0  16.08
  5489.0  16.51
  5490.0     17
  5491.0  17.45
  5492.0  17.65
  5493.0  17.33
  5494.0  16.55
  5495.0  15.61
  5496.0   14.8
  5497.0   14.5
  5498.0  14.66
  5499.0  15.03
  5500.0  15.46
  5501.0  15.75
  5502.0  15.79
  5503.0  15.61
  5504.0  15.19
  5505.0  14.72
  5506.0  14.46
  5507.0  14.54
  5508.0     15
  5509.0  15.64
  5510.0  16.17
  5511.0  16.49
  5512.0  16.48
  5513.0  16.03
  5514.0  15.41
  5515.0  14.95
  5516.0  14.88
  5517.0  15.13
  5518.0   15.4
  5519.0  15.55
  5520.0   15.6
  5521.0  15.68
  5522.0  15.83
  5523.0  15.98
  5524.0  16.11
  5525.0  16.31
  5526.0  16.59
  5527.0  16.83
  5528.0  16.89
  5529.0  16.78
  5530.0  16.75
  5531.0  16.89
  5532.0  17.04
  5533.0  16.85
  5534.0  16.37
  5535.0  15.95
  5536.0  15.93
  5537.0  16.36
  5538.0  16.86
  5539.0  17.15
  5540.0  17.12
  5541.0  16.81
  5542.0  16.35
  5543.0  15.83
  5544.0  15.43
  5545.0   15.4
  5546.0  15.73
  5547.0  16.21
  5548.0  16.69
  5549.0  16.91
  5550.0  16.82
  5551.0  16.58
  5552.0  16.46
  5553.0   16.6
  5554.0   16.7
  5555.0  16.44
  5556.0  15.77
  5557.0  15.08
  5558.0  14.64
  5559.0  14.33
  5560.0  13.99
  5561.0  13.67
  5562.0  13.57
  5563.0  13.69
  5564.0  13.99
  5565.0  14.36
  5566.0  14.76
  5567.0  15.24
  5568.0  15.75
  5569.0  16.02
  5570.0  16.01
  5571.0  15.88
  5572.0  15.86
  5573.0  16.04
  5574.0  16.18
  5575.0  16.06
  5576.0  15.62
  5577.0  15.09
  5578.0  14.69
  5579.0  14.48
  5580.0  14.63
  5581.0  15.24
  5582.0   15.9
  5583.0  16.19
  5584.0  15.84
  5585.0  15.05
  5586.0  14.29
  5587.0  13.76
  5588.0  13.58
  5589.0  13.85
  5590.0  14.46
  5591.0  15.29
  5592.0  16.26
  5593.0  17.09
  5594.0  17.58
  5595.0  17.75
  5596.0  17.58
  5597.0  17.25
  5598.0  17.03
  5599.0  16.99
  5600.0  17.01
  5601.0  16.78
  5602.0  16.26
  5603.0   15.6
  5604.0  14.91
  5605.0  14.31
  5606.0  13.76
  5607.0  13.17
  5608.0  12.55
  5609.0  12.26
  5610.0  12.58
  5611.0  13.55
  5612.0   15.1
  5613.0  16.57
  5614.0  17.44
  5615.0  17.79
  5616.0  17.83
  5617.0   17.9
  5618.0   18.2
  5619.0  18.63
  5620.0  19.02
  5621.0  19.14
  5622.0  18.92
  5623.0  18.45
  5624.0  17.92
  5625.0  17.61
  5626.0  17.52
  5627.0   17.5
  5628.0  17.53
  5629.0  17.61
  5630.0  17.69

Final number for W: 2.4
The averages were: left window 16.4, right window 16.1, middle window 15.4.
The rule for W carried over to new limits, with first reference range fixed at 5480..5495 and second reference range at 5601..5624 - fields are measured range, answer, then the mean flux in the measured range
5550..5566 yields 1.2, 15.1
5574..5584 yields 0.5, 15.4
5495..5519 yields 1.7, 15.3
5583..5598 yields 0.4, 15.7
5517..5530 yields 0.3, 16.1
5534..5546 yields 0.1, 16.3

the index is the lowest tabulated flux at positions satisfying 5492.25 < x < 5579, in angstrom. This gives 13.57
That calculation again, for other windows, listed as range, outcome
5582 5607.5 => 13.17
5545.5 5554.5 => 15.73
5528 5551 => 15.4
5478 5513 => 14.46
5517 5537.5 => 15.13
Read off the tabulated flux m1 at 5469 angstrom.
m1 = 15.9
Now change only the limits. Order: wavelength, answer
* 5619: 18.63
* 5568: 15.75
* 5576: 15.62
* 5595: 17.75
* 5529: 16.78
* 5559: 14.33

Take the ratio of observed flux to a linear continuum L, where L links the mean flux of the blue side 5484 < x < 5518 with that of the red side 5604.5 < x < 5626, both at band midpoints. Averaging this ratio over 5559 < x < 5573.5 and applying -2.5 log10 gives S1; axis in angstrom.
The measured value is 0.08 mag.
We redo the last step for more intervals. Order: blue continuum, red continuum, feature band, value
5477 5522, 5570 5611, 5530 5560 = -0.046 mag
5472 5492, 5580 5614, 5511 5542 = -0.031 mag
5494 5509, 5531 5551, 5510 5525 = -0.004 mag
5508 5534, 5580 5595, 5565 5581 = 0.006 mag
